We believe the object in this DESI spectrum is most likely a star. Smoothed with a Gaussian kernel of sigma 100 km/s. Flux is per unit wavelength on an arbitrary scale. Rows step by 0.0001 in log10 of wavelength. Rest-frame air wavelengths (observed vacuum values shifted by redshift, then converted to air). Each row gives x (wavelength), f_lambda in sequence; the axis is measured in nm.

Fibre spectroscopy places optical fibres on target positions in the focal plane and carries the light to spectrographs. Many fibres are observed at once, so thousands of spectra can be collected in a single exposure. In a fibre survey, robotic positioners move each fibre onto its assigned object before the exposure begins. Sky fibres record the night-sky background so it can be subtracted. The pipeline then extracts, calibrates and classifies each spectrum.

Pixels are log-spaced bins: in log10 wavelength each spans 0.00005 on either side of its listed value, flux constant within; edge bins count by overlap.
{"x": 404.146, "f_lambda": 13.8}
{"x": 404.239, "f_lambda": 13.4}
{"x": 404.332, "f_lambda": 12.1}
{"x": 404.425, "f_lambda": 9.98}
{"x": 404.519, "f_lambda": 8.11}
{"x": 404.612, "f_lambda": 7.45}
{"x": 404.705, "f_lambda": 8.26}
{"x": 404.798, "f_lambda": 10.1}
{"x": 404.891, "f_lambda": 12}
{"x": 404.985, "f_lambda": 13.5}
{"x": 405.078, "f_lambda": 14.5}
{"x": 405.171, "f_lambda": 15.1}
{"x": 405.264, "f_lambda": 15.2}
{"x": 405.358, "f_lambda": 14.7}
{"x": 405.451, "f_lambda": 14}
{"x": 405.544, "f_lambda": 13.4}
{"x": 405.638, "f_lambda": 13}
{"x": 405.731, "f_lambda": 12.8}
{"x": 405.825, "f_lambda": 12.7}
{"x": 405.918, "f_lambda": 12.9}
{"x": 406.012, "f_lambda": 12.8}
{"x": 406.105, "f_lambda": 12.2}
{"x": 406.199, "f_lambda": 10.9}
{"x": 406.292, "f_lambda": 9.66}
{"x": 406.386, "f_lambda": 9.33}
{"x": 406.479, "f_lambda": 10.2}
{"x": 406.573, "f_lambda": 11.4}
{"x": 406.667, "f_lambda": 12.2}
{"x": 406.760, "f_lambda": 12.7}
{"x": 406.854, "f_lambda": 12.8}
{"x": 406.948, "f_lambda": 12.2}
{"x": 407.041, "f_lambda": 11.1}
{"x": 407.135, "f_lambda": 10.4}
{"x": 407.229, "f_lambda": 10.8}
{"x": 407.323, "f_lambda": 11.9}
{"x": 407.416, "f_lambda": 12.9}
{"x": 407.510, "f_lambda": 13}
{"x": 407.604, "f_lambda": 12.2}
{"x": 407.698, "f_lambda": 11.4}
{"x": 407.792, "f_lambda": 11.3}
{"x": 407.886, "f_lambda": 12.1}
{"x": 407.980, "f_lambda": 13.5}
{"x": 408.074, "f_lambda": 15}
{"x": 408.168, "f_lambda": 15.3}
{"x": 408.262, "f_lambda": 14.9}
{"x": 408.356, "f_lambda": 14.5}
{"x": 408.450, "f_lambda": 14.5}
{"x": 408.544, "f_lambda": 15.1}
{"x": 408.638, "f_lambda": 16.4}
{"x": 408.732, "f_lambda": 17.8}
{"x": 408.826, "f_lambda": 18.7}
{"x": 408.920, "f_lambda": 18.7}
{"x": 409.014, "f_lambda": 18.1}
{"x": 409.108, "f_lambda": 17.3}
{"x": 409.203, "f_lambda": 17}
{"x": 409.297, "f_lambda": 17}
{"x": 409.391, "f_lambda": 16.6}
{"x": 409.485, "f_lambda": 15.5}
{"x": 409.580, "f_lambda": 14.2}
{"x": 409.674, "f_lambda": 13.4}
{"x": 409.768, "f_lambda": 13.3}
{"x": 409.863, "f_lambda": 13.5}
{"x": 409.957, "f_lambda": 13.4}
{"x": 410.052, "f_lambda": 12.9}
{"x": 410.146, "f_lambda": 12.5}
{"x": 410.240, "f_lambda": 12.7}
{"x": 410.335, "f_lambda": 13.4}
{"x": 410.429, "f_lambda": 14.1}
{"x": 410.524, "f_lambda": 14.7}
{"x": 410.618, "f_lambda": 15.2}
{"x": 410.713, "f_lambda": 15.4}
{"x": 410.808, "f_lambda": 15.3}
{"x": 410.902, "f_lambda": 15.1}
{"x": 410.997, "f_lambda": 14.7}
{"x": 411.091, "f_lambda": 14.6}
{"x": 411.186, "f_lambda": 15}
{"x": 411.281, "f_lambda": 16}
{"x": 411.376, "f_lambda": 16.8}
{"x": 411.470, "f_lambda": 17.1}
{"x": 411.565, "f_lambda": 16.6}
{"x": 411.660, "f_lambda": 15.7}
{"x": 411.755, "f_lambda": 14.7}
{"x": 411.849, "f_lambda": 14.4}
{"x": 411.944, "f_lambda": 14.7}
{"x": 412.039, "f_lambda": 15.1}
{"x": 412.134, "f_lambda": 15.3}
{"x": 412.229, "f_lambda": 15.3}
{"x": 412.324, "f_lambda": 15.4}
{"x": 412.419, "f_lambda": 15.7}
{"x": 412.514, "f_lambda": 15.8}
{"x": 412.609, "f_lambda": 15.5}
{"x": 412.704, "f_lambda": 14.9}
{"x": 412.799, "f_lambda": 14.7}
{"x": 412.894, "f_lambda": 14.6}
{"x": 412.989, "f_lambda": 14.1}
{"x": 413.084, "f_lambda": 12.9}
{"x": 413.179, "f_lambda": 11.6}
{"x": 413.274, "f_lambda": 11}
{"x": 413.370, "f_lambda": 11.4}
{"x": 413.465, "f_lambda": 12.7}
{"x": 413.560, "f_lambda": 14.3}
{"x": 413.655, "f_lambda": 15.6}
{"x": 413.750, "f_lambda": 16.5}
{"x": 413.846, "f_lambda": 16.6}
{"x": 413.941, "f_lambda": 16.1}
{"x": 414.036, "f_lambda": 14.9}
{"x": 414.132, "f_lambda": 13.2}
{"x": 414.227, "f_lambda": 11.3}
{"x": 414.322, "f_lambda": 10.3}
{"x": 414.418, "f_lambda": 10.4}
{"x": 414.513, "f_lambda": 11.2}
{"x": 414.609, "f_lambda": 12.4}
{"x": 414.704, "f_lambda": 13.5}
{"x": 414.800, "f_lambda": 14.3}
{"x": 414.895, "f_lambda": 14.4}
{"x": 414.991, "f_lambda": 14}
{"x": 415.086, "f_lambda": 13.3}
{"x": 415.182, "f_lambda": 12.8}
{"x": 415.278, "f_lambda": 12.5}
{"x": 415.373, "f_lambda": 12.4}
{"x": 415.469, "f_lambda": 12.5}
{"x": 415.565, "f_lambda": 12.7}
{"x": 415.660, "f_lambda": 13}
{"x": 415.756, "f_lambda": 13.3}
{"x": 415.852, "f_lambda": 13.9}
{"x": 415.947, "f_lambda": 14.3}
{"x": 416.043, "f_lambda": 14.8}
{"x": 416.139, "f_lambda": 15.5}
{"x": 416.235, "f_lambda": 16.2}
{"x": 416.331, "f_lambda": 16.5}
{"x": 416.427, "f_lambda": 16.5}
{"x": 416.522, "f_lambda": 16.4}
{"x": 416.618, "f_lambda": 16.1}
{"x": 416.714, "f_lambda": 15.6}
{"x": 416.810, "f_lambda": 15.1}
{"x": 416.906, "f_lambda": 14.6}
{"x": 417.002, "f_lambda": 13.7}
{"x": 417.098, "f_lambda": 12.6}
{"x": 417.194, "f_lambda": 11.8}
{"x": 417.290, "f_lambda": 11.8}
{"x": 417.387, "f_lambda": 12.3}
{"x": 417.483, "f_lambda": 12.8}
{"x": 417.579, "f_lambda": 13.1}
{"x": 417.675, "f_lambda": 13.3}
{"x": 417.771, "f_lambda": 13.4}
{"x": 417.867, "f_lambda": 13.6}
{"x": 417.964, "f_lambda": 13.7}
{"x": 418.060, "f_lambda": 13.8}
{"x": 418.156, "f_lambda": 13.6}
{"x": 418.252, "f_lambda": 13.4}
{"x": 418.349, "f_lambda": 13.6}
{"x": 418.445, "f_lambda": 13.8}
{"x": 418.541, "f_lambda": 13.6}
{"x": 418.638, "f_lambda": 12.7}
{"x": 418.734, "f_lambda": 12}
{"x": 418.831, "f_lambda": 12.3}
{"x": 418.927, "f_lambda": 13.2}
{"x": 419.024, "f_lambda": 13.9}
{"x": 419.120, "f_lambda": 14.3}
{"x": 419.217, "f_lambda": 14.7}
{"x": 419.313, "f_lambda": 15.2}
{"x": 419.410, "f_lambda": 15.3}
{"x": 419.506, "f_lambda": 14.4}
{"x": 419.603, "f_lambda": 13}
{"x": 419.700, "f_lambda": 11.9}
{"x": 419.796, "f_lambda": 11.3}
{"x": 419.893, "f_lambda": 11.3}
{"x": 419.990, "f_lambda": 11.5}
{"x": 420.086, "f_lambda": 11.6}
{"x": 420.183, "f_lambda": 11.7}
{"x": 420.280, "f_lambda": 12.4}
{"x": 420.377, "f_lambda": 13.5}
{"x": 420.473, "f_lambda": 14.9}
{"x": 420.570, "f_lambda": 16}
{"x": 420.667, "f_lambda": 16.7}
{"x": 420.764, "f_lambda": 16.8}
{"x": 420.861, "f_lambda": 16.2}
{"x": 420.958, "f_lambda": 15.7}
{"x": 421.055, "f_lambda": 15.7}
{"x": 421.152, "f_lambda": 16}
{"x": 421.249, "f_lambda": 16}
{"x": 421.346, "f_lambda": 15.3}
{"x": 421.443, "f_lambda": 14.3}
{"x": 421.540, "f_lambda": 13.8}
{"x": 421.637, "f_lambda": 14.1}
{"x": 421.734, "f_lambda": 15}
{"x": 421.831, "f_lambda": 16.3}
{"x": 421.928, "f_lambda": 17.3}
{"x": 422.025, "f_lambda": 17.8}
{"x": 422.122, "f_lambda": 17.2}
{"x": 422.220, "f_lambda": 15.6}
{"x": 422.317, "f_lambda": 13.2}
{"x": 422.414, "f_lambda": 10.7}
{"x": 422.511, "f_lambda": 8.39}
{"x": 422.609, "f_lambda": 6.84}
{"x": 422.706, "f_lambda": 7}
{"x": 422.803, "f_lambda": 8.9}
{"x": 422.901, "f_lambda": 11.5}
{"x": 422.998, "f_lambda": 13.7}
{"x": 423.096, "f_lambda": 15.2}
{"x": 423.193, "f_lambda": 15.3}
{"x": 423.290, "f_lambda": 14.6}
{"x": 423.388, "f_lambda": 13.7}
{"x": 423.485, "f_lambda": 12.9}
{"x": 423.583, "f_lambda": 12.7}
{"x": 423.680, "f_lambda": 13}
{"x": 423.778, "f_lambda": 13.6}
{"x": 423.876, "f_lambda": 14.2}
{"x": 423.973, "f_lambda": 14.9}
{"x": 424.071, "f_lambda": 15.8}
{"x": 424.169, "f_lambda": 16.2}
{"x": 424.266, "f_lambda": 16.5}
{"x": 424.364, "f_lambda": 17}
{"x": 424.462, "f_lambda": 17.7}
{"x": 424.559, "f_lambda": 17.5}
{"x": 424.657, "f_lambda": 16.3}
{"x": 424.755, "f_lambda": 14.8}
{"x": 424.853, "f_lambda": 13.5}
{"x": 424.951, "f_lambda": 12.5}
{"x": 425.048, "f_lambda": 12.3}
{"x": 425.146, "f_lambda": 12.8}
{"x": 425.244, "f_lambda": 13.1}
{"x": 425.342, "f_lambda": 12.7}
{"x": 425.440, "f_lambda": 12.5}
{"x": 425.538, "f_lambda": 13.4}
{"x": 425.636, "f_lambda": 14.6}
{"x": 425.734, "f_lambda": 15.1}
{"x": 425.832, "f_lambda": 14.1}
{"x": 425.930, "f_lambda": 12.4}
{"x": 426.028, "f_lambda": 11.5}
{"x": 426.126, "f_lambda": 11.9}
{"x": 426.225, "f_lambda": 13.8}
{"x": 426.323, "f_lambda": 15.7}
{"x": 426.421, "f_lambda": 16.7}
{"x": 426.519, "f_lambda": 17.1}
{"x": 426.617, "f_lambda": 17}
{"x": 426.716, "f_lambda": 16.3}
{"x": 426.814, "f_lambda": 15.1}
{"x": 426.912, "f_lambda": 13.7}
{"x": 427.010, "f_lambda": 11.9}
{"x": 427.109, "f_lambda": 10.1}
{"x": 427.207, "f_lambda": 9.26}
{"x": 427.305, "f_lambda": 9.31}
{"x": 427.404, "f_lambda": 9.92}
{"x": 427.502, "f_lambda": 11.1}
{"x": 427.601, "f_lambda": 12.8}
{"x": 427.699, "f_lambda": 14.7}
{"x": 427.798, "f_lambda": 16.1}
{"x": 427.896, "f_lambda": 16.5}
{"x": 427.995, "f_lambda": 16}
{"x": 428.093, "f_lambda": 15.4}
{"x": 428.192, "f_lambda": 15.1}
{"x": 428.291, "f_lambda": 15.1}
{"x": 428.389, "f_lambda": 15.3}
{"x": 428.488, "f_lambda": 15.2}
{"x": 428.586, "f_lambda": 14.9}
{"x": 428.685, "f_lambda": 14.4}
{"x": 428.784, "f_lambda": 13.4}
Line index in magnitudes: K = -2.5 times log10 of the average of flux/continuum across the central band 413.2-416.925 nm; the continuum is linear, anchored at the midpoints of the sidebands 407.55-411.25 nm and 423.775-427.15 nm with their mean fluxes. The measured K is 0.06 mag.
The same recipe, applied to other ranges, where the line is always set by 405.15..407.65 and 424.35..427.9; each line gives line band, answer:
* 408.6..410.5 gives -0.22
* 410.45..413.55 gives -0.16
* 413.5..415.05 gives -0.07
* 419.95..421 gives -0.07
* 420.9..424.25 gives -0.03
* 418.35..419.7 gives -0.03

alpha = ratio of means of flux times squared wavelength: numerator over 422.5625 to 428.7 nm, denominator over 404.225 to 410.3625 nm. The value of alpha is 1.1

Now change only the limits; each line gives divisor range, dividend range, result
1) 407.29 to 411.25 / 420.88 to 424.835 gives 1.04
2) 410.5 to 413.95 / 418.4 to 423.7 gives 0.96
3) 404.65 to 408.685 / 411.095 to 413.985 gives 1.21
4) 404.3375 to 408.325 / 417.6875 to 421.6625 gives 1.22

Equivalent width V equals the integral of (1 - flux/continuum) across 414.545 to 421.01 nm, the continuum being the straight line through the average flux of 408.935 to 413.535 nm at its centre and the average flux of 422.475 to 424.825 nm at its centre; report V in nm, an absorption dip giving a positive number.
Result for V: 0.194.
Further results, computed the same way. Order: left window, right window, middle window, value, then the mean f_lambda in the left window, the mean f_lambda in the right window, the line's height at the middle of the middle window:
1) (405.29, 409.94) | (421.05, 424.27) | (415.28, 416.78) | -0.09 nm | 13.6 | 13.9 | 13.8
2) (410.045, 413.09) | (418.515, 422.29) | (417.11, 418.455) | 0.13 nm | 14.9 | 14.4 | 14.5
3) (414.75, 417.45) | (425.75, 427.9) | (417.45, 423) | 0.08 nm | 14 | 13.5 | 13.8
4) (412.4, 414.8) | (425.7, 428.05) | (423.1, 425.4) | -0.14 nm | 13.6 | 13.7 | 13.7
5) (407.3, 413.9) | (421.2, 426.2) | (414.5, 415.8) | 0.12 nm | 14.7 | 13.9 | 14.4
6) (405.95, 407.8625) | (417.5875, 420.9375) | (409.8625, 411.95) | -0.43 nm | 11.6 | 13.6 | 12.2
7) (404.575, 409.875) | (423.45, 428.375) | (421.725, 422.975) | 0.11 nm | 13.4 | 14.1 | 14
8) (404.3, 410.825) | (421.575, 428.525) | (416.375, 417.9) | -0.03 nm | 13.3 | 13.9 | 13.6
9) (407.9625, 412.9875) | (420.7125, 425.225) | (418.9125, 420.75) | 0.12 nm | 15.2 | 14.3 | 14.5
